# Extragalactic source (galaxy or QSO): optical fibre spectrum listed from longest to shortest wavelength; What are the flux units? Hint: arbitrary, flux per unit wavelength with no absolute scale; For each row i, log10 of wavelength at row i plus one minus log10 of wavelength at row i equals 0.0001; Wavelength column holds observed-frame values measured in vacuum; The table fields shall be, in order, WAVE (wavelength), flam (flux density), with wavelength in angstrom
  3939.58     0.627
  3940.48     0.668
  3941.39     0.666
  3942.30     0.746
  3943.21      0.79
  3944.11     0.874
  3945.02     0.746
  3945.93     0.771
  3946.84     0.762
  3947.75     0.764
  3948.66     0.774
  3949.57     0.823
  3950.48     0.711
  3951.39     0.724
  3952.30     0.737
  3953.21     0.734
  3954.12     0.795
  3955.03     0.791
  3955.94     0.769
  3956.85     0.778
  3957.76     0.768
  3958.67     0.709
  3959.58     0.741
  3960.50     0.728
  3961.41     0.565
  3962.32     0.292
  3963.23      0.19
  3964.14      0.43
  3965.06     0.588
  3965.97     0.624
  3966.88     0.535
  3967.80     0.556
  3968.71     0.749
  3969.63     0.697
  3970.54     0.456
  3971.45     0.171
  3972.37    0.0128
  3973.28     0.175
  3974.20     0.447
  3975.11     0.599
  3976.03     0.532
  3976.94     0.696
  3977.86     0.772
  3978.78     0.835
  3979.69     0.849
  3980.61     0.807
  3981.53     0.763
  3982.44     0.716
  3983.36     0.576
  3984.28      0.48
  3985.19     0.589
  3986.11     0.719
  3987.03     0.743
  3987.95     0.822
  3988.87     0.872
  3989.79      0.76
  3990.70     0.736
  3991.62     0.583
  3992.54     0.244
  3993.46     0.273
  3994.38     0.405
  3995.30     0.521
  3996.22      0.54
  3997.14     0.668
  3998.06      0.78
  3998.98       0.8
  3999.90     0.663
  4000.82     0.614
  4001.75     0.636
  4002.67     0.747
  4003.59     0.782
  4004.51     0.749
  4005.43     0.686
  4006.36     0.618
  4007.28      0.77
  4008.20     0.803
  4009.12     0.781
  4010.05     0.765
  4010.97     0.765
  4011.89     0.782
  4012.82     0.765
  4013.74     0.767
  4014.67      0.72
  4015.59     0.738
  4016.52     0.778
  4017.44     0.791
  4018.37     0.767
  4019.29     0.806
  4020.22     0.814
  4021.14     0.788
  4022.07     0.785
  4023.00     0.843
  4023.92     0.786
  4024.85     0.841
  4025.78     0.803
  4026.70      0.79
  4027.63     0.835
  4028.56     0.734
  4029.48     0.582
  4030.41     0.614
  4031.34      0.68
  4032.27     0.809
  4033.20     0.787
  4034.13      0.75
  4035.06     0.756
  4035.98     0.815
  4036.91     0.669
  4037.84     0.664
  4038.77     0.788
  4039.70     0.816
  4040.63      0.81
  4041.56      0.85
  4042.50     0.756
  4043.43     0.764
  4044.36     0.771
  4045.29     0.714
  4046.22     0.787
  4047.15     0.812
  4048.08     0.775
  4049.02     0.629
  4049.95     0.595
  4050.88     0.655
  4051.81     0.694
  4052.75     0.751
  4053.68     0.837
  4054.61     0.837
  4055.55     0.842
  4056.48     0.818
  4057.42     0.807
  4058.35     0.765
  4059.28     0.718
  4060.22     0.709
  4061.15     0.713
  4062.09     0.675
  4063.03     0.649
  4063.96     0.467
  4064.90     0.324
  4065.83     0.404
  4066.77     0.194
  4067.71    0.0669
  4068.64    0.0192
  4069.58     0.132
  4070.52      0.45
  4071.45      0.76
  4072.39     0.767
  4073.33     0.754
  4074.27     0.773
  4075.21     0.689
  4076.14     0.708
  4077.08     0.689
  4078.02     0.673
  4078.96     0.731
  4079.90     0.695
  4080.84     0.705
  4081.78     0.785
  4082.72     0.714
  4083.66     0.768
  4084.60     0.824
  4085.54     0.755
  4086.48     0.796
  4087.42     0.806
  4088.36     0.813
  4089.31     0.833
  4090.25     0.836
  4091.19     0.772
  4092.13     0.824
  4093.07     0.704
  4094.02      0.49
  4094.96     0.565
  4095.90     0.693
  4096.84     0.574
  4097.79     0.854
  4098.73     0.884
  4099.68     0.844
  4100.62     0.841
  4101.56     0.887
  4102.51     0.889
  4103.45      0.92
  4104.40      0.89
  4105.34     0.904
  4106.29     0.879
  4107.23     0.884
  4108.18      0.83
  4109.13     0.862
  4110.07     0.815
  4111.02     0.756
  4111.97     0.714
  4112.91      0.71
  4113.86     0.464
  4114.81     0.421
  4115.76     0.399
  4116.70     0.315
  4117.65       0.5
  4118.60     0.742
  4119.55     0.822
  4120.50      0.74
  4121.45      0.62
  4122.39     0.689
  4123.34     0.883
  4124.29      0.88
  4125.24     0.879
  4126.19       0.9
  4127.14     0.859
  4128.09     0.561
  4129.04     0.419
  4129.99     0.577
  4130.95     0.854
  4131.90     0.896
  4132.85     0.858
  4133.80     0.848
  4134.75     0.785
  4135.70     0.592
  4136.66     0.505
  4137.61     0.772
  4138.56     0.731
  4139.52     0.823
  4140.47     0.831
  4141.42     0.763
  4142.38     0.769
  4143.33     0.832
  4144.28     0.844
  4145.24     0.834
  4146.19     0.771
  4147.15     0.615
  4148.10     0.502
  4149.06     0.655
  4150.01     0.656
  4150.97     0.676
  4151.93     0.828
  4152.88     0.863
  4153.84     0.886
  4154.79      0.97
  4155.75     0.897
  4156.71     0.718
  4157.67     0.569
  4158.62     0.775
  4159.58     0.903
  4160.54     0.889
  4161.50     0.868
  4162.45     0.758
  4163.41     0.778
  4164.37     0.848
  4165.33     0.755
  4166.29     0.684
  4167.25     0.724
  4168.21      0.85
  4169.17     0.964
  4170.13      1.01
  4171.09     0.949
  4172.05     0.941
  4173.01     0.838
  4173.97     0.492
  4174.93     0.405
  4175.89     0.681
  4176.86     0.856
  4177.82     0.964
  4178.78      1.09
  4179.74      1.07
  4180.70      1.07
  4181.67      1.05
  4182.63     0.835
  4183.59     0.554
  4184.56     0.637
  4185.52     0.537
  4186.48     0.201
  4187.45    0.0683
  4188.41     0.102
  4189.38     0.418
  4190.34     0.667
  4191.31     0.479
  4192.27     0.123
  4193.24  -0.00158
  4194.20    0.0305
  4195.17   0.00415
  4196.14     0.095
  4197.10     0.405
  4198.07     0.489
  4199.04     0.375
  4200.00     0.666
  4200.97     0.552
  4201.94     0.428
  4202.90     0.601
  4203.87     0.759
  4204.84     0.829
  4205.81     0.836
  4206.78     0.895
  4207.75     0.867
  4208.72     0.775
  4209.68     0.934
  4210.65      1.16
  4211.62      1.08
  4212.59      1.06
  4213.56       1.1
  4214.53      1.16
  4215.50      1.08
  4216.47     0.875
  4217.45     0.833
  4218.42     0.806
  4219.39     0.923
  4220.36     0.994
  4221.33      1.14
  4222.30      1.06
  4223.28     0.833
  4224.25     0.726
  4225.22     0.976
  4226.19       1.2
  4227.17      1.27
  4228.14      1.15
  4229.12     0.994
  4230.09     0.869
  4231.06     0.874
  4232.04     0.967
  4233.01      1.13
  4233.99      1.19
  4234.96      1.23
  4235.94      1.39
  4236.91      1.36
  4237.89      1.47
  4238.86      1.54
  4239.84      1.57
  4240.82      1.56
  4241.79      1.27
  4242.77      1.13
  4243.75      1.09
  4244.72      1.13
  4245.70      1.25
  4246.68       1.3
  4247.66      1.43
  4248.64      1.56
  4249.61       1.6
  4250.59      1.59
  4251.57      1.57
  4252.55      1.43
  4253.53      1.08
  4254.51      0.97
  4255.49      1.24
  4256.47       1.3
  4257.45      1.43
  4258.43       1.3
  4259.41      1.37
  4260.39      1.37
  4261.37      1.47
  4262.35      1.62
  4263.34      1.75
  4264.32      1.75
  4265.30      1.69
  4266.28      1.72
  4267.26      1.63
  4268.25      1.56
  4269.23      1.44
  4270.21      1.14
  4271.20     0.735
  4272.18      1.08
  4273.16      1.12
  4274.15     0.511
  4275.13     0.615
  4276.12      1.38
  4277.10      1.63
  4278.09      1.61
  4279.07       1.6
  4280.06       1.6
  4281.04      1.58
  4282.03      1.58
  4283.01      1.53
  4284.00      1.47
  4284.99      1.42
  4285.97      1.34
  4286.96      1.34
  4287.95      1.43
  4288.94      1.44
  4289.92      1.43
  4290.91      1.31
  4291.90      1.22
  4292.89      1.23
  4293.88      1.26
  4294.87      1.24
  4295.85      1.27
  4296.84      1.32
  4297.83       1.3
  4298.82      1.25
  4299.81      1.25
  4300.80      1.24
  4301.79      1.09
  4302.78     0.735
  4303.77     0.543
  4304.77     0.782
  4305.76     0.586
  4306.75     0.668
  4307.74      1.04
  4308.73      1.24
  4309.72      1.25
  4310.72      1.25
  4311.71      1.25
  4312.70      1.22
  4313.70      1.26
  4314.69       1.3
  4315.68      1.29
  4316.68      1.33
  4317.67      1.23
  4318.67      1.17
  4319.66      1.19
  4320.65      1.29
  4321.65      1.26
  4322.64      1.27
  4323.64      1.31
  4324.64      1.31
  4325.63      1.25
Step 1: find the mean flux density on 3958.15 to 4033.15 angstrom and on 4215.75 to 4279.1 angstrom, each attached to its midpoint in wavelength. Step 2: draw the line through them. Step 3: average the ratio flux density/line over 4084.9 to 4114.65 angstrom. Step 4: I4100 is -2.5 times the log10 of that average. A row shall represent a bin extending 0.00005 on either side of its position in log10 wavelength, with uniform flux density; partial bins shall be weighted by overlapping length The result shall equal 0.16 mag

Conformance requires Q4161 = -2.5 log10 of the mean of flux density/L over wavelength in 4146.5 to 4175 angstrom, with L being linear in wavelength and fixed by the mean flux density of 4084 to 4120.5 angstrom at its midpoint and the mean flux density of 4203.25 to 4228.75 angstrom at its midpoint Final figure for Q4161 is 0.11 mag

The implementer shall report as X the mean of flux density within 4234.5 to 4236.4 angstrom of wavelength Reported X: 1.31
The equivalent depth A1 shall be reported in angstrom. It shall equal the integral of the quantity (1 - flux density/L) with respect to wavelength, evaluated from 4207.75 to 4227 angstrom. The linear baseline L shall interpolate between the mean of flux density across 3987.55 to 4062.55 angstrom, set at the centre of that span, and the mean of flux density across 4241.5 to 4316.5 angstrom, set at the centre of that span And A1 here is 2.8 angstrom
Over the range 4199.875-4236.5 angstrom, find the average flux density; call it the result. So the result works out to 0.957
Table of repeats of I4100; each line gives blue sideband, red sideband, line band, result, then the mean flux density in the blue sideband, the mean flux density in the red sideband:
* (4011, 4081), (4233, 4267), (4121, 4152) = 0.33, 0.699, 1.4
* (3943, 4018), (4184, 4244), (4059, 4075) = 0.39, 0.66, 0.836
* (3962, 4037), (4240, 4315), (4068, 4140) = 0.24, 0.664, 1.29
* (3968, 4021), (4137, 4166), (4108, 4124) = 0.13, 0.658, 0.778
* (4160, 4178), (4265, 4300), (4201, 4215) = 0.13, 0.8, 1.34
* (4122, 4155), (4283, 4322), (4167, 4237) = 0.19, 0.759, 1.2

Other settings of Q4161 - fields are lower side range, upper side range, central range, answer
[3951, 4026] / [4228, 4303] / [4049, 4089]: 0.30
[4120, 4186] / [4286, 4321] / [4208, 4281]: -0.20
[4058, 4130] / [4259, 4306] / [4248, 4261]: -0.13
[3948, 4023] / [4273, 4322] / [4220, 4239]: 0.00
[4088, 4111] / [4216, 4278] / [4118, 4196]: 0.33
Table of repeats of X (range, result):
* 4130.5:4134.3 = 0.865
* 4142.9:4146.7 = 0.818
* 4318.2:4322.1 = 1.23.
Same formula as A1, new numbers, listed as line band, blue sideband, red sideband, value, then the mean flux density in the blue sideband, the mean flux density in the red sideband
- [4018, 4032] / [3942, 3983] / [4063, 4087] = -3.5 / 0.646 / 0.588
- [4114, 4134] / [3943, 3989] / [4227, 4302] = 6.3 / 0.647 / 1.33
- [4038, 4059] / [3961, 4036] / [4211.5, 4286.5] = 0.5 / 0.662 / 1.27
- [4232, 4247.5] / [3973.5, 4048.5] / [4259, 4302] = -0.4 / 0.717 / 1.36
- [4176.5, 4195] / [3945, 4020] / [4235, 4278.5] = 9.7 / 0.66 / 1.36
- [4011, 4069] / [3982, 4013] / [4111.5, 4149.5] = -2.5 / 0.668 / 0.705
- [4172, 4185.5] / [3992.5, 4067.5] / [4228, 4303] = 3.6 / 0.709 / 1.32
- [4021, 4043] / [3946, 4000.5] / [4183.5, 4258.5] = -2.0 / 0.627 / 0.932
